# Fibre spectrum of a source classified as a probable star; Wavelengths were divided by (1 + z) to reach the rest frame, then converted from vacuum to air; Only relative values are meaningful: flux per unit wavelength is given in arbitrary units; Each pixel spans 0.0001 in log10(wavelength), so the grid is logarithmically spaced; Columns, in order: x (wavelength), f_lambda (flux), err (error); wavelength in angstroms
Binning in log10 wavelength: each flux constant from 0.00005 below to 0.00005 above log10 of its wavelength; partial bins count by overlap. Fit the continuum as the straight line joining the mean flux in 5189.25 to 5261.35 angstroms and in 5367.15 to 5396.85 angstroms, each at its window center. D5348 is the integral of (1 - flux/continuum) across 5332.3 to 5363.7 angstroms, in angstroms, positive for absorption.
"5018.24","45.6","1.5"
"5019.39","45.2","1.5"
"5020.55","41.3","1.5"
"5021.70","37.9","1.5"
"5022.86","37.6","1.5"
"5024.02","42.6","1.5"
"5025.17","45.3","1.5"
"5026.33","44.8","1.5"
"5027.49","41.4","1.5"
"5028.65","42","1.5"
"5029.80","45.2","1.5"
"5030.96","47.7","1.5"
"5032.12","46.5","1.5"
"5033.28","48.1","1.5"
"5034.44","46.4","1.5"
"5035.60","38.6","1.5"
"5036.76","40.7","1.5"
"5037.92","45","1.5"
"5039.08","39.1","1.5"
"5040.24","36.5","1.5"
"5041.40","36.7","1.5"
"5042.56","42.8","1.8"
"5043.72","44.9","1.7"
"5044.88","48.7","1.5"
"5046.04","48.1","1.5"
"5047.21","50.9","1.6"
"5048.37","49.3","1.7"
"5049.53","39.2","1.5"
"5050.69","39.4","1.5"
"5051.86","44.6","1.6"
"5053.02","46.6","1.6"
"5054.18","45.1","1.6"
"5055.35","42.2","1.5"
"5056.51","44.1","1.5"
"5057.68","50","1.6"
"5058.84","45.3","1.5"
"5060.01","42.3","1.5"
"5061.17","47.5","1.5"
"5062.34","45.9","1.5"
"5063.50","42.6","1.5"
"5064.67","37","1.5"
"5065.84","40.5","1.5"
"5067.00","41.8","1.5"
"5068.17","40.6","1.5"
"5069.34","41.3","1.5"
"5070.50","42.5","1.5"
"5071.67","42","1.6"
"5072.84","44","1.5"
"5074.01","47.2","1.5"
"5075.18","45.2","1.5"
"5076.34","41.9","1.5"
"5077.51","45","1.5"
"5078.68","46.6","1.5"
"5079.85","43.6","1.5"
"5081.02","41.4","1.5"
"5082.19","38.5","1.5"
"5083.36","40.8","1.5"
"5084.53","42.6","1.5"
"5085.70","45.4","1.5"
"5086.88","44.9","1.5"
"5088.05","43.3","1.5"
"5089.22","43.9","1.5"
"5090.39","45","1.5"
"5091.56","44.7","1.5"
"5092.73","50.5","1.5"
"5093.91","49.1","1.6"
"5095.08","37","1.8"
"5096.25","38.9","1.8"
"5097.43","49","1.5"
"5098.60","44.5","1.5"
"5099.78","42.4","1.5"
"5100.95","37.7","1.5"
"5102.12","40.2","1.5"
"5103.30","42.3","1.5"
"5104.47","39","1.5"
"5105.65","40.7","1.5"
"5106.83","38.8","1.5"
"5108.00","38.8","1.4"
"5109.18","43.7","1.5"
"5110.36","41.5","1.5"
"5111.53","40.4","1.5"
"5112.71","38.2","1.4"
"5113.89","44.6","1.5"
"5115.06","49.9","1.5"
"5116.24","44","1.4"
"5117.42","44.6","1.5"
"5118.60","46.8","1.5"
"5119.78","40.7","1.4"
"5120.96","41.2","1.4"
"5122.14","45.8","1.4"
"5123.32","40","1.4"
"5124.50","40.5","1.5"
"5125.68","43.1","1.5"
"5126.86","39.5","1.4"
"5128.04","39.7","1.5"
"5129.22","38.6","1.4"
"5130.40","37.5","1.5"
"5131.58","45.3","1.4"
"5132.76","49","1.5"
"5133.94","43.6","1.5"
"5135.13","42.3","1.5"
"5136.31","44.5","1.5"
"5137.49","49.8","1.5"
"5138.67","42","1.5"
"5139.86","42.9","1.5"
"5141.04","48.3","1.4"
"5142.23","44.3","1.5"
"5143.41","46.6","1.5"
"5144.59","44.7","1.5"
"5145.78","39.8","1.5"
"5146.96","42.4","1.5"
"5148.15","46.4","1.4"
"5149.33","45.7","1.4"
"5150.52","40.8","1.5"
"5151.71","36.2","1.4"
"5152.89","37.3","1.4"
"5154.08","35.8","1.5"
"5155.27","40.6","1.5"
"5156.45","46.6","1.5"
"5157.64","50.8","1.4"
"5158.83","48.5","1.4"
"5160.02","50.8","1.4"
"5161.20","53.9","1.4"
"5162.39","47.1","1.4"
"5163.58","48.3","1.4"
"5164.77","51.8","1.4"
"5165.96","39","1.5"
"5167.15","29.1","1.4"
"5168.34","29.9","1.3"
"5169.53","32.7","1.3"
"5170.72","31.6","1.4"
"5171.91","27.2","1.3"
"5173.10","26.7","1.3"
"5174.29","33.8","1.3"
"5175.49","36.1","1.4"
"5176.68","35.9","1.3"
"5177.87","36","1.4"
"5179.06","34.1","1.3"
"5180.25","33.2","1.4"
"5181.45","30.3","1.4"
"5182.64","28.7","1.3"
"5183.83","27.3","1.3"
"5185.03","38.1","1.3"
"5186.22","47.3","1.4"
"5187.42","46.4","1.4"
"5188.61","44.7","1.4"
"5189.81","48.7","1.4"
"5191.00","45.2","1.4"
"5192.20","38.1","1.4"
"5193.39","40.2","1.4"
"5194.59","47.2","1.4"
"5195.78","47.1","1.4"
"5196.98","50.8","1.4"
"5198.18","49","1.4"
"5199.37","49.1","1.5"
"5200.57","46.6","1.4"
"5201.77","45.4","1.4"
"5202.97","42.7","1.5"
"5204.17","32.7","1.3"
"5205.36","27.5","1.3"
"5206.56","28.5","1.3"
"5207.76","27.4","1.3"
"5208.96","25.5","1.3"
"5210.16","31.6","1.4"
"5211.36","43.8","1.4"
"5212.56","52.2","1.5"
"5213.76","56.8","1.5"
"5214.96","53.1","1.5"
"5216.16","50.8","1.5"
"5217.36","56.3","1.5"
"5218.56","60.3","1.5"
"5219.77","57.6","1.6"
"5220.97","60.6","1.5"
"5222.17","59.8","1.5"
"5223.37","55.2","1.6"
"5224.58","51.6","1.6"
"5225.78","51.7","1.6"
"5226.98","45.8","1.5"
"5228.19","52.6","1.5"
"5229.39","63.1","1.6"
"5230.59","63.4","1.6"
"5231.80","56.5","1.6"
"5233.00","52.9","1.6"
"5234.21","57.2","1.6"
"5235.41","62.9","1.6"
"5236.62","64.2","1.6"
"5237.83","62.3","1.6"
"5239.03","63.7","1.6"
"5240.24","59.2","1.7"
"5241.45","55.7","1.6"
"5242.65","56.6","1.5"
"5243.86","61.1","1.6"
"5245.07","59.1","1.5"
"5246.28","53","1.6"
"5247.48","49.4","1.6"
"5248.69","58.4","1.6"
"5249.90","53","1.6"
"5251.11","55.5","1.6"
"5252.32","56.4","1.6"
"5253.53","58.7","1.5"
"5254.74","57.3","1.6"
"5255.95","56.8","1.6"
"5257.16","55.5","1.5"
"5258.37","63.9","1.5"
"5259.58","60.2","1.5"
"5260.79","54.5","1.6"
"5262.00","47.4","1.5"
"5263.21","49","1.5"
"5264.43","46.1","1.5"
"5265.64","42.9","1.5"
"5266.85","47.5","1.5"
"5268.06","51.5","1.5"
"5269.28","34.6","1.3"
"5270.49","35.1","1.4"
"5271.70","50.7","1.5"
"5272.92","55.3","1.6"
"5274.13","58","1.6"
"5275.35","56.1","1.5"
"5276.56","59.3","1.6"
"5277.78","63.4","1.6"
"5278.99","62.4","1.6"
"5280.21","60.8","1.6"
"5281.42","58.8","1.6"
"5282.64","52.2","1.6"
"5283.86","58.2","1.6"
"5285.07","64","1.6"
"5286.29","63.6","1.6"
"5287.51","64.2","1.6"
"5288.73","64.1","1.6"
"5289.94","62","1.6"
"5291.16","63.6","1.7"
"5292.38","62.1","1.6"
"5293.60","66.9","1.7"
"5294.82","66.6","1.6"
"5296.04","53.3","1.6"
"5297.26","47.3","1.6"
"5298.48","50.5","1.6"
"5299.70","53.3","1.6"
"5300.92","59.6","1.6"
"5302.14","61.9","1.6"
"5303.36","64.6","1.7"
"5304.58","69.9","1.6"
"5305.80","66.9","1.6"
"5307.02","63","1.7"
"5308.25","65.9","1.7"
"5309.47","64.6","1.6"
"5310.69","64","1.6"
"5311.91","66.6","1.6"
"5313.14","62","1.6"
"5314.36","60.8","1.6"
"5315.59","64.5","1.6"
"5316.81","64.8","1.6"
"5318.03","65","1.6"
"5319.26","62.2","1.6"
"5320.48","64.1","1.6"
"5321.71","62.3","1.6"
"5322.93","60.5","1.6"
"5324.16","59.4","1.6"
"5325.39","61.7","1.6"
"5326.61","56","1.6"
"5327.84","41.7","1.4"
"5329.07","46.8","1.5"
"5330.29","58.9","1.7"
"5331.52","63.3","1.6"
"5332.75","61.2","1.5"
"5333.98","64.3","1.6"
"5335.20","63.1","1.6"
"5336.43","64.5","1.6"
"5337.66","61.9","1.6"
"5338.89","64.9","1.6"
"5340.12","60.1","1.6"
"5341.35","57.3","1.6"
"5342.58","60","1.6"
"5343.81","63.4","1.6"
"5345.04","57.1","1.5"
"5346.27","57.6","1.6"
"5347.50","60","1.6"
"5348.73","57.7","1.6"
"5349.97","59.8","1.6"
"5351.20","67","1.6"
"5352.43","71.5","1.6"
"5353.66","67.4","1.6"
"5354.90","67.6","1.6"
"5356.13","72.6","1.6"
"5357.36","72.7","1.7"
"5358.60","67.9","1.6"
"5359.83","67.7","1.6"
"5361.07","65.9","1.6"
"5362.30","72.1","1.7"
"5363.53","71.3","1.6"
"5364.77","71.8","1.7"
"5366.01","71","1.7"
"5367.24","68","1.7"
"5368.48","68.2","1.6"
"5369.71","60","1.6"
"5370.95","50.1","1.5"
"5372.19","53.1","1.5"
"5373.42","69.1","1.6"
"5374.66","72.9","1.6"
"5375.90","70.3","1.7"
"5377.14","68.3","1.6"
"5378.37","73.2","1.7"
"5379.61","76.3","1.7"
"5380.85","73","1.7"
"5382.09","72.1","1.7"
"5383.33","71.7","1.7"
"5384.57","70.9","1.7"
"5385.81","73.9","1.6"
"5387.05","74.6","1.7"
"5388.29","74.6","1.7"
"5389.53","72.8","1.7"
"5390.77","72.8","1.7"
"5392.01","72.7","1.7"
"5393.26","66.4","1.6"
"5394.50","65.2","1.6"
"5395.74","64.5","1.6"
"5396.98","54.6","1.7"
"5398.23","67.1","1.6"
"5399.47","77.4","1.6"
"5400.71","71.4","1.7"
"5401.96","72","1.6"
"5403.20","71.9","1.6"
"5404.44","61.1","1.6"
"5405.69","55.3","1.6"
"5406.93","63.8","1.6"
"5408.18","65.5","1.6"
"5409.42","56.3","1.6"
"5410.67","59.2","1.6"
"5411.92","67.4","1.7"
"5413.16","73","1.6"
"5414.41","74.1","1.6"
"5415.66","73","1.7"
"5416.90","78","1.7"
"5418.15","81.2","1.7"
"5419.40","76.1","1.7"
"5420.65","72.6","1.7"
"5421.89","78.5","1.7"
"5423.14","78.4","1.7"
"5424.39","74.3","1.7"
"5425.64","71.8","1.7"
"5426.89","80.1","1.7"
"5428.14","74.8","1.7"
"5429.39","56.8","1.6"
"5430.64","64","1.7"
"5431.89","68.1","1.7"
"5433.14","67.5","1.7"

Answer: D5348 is 0.3 angstroms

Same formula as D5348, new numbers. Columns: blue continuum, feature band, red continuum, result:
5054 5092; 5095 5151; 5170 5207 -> -1.9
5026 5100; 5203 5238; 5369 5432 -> 3.5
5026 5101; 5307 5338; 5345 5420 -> 1.1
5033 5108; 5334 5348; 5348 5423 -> 0.9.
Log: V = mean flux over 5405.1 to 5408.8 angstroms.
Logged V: 61.6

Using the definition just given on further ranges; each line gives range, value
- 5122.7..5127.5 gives 40.8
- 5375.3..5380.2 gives 72.1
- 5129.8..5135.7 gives 43.5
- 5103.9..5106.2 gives 39.8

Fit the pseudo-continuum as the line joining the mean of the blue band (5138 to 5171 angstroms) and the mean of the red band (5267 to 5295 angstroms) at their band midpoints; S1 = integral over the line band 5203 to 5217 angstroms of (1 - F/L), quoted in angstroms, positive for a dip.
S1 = 2.80 angstroms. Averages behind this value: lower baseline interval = 42.8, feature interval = 39.5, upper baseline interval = 57.7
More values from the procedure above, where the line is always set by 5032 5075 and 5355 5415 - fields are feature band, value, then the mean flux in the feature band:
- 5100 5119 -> 2.3 angstroms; 41.9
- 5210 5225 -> 0.6 angstroms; 53.7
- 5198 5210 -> 3.9 angstroms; 36.8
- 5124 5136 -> 1.8 angstroms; 42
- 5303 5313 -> -0.5 angstroms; 65.5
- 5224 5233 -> 0.3 angstroms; 54.9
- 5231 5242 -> -0.4 angstroms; 59.4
